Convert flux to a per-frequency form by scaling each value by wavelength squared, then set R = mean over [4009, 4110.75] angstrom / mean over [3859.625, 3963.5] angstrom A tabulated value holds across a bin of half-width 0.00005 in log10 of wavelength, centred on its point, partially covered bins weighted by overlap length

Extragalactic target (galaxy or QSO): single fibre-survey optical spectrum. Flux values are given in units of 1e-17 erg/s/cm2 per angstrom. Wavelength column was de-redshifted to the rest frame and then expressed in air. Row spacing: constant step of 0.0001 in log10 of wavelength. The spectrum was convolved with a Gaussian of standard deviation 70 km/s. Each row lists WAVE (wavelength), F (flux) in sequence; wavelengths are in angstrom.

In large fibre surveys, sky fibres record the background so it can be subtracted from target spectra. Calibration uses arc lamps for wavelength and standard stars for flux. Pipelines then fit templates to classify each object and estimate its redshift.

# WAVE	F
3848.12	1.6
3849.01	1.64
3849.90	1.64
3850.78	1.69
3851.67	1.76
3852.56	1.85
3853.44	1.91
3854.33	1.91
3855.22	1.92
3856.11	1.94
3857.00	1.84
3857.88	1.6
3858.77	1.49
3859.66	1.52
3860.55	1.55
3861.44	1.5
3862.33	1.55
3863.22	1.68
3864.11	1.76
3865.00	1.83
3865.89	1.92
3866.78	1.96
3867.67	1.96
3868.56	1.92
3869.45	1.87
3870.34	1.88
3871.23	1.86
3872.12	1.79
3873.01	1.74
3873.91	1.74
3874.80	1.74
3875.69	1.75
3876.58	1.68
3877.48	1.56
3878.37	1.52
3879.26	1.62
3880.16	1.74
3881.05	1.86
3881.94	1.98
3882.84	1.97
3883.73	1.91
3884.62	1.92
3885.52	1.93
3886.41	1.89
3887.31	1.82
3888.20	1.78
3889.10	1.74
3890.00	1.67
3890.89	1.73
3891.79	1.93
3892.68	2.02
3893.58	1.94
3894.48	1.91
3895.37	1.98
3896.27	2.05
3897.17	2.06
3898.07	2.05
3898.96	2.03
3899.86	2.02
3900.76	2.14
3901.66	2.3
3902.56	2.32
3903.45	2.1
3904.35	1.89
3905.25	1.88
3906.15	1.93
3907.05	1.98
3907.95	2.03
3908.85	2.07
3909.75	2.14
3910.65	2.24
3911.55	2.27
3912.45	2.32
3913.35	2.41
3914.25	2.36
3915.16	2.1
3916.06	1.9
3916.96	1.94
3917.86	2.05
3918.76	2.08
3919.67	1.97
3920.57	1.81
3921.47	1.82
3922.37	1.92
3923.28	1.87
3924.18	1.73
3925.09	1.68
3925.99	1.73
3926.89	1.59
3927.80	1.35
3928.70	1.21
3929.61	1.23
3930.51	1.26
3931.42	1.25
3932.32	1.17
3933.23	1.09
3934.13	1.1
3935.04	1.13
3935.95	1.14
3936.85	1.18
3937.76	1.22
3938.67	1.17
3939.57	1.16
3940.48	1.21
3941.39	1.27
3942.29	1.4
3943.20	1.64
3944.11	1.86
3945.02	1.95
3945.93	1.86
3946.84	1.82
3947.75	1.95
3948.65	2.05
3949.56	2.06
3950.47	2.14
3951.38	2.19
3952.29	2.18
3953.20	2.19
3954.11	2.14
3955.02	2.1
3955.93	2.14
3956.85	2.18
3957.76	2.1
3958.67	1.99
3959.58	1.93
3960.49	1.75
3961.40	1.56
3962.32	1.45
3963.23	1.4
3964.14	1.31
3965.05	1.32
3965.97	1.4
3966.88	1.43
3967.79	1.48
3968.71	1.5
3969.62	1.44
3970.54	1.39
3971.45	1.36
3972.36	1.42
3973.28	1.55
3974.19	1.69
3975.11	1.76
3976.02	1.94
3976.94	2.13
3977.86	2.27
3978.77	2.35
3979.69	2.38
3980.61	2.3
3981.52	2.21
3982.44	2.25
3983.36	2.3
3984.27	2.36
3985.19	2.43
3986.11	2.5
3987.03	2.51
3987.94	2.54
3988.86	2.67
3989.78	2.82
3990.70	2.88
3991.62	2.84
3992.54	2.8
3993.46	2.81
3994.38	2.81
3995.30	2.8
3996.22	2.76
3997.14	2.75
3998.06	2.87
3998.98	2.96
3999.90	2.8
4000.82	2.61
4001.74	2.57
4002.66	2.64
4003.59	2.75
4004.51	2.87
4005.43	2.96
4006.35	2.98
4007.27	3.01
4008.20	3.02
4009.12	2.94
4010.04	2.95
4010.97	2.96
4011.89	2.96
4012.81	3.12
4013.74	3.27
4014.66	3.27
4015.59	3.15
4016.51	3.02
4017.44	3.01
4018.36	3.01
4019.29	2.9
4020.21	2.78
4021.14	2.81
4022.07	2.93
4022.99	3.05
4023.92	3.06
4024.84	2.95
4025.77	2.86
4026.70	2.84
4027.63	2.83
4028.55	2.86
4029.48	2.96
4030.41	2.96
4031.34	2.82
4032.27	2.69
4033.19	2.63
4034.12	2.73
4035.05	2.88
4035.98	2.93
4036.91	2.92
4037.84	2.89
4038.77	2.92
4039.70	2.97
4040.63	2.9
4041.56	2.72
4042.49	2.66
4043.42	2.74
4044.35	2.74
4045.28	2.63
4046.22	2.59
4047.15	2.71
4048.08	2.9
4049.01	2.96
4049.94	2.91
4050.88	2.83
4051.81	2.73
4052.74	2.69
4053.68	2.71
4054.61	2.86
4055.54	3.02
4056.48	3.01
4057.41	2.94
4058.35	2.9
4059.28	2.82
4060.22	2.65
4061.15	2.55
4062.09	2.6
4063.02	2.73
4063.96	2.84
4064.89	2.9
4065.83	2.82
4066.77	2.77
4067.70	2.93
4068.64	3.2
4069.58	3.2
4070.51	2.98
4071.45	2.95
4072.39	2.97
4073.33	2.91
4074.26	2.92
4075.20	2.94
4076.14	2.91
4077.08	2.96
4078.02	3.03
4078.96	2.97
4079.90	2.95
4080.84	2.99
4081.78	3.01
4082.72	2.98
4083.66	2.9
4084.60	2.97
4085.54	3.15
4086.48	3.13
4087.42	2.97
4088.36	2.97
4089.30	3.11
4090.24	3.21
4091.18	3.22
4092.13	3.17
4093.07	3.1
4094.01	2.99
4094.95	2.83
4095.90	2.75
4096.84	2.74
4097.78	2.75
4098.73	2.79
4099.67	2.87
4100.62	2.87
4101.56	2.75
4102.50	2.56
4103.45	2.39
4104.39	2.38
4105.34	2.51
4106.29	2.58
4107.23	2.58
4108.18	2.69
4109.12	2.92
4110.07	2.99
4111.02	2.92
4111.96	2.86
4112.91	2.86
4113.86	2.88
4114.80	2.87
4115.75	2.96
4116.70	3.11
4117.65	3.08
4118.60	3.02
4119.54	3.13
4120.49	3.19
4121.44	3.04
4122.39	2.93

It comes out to 1.72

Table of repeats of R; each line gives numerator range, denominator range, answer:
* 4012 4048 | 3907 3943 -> 1.84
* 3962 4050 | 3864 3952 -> 1.50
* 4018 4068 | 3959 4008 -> 1.30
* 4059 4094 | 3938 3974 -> 1.85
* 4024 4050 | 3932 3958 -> 1.76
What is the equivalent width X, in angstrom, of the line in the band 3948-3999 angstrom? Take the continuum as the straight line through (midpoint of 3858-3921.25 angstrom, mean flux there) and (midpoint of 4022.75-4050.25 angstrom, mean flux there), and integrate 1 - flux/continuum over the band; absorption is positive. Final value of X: 6.9 angstrom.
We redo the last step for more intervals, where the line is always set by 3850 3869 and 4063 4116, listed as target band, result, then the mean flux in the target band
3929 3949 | 6.95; 1.41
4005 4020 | -3.05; 3.03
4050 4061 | -0.40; 2.83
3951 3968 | 3.37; 1.8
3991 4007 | -2.30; 2.8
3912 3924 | 0.08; 2.03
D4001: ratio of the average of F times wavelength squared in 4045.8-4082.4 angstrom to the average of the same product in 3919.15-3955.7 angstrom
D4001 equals 1.89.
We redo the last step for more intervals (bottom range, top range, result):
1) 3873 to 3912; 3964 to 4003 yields 1.22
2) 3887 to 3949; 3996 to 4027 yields 1.72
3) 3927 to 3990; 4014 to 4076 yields 1.69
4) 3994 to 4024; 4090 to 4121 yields 1.03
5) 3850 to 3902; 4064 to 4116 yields 1.76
